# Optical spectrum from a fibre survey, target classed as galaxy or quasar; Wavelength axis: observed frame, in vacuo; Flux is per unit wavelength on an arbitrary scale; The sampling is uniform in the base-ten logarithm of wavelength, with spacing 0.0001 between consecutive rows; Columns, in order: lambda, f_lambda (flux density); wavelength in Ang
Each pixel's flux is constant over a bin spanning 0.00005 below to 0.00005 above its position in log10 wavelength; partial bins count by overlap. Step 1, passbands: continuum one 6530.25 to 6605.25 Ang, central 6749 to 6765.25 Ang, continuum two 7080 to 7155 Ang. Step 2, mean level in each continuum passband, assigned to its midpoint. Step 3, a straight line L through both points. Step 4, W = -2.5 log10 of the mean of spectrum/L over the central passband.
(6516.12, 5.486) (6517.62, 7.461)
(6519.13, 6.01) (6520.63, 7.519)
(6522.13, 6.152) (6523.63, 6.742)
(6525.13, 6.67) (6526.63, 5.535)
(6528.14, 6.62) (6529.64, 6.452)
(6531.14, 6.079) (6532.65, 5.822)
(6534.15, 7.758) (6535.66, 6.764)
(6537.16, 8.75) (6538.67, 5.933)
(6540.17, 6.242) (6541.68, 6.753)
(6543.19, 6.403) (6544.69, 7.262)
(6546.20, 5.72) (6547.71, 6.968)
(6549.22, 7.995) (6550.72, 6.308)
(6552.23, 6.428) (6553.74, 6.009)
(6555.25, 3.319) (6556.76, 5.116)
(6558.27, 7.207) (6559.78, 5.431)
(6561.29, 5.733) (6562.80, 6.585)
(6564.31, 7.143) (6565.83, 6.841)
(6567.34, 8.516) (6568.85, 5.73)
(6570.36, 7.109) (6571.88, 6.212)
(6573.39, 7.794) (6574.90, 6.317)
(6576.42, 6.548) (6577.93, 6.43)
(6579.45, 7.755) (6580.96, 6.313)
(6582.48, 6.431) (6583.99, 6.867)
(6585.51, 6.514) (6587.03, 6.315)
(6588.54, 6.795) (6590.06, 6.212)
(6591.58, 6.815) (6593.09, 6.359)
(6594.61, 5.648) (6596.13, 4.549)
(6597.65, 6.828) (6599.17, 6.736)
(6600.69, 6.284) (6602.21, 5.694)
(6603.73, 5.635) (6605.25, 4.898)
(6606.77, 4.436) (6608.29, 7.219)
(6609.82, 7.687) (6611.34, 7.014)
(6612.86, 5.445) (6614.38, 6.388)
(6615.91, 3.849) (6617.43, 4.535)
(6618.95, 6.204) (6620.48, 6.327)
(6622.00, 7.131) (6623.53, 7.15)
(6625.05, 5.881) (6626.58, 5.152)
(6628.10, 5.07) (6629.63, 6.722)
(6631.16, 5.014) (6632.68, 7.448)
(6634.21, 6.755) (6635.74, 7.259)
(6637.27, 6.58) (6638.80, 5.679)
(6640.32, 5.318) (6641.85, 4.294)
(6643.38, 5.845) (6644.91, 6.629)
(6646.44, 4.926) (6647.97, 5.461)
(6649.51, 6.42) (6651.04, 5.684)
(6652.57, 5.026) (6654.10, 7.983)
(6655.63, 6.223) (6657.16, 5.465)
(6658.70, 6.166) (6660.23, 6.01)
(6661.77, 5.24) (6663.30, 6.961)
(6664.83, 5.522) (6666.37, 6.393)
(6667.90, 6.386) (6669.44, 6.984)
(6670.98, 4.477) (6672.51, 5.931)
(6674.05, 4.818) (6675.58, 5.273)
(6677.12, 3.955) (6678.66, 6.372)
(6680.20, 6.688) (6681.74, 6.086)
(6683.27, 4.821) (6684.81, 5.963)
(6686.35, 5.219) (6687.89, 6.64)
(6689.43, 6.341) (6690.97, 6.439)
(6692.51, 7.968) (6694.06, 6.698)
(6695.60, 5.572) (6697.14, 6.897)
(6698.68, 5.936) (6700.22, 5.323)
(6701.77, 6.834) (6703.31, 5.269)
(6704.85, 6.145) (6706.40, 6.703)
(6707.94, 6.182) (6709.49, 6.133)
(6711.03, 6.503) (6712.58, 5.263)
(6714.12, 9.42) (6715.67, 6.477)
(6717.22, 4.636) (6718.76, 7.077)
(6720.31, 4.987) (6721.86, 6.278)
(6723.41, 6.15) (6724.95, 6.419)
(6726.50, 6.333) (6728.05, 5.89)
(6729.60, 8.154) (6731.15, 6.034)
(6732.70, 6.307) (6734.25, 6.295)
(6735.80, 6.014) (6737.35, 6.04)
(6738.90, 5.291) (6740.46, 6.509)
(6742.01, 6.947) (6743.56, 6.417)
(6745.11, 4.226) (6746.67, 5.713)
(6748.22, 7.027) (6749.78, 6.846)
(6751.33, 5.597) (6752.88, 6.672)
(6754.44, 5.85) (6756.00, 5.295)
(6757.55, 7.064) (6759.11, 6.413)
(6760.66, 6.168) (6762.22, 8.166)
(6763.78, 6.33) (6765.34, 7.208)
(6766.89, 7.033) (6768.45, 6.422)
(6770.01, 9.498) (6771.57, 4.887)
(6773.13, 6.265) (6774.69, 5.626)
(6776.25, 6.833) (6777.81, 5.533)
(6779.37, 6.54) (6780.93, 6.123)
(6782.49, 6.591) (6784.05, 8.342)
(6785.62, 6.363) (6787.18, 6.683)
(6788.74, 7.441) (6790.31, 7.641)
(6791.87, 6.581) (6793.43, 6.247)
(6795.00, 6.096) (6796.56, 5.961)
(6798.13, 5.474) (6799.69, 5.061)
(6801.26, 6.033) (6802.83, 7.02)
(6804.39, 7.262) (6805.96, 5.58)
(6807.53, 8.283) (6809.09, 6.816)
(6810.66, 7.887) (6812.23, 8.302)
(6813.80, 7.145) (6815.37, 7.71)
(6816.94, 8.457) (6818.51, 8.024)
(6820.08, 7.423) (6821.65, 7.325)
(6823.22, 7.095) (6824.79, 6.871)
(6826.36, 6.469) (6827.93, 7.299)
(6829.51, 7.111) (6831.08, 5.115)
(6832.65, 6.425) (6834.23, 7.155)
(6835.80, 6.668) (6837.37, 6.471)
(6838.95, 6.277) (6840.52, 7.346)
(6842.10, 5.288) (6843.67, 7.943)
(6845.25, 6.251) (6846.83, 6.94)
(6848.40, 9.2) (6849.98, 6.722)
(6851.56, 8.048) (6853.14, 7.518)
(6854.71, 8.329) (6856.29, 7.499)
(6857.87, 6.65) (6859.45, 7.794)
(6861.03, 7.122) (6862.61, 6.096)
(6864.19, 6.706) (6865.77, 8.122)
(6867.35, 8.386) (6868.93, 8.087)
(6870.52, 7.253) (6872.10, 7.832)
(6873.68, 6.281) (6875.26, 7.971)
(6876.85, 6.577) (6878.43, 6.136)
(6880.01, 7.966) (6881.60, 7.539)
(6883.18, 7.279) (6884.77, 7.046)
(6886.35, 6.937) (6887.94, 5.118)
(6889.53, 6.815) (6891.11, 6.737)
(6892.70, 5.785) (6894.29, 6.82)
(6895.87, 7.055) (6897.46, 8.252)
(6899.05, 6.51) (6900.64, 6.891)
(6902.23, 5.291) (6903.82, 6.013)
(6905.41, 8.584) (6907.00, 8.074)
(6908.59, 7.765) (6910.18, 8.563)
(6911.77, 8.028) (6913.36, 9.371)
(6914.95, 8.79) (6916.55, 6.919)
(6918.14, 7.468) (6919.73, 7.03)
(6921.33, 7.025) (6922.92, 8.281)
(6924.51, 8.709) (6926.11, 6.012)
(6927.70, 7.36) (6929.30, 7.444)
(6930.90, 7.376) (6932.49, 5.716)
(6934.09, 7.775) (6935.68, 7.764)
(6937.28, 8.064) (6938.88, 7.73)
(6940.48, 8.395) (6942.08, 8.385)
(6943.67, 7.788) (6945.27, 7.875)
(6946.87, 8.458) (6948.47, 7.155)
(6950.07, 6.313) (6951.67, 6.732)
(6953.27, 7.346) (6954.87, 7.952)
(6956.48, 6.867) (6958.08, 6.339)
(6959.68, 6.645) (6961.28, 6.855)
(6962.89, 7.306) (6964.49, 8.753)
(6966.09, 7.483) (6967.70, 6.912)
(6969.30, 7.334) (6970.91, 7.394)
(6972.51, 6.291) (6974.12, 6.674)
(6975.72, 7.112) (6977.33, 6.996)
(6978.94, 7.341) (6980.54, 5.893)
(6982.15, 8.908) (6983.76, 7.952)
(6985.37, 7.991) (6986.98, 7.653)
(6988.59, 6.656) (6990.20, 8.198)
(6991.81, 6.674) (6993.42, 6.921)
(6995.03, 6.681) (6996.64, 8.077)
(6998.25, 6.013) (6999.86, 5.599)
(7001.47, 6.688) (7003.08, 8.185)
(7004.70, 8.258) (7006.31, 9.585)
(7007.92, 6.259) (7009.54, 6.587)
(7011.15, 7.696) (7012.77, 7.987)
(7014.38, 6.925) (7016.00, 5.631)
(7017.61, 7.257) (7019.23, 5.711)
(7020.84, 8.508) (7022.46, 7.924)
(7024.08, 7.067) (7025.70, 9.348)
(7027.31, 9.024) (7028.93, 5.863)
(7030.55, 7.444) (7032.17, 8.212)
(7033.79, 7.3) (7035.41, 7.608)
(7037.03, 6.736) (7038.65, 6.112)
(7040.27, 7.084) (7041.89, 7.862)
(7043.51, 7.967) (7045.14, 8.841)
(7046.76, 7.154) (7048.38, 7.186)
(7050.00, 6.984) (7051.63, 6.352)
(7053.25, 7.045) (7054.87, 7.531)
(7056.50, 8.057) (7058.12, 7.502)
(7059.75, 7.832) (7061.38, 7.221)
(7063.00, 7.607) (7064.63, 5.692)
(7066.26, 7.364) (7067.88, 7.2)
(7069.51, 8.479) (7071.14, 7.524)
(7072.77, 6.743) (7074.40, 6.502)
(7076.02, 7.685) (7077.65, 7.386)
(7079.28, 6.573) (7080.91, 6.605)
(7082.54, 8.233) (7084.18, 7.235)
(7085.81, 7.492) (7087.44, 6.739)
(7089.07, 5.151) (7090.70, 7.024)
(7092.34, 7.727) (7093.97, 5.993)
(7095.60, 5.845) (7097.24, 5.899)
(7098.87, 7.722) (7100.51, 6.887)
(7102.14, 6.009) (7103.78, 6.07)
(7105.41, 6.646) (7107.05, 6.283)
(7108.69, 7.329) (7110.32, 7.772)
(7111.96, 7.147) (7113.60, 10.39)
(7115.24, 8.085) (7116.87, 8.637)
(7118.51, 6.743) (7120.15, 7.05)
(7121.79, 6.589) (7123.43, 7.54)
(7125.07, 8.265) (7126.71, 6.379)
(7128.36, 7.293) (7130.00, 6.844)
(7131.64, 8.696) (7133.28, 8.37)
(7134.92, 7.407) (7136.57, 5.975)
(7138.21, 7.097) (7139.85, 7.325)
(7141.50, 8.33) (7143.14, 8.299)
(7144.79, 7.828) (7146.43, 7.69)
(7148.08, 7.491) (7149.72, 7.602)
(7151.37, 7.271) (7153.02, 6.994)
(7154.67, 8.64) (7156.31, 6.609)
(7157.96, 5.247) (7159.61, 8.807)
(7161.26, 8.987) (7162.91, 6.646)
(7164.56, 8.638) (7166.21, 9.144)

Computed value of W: 0.04 mag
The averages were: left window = 6.45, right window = 7.27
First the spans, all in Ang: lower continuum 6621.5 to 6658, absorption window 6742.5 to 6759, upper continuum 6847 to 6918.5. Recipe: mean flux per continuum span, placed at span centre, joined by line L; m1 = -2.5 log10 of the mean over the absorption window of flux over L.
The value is 0.09 mag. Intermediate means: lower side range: 6.04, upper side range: 7.33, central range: 6.1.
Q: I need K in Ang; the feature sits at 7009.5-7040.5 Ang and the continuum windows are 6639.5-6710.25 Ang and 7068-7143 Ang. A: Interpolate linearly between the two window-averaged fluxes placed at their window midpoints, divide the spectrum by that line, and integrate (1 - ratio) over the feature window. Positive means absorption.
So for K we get -1.57 Ang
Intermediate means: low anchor 5.95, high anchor 7.2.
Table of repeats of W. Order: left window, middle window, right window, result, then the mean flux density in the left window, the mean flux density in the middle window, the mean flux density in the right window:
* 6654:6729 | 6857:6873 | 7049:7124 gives -0.13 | 6.1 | 7.4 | 7.13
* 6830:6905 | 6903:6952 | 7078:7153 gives -0.09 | 6.99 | 7.65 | 7.23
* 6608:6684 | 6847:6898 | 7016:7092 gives -0.08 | 5.95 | 7.23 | 7.29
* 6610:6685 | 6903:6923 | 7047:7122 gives -0.18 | 5.91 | 7.82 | 7.13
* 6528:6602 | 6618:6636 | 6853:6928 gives 0.06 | 6.5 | 6.3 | 7.3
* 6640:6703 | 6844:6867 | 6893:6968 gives -0.06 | 5.93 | 7.39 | 7.44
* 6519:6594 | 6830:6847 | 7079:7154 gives 0.06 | 6.55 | 6.53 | 7.24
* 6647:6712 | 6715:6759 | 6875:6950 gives 0.03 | 6.02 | 6.17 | 7.36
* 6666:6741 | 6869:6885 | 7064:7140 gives -0.10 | 6.13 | 7.23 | 7.14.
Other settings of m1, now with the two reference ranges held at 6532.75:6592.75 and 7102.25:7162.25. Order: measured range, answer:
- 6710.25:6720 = 0.05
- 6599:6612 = 0.09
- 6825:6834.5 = 0.07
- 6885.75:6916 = -0.02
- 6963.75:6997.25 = -0.01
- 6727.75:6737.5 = 0.07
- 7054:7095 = 0.03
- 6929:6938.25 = -0.03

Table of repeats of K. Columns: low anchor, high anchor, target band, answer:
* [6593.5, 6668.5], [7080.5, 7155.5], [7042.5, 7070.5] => -1.2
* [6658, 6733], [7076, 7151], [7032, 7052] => -0.8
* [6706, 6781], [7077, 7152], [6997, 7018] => -0.5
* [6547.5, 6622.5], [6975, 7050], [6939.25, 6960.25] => -0.6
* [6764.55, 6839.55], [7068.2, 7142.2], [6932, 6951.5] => -1.8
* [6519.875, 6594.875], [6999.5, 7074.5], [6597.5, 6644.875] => 4.6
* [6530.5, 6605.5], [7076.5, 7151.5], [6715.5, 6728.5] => 1.3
